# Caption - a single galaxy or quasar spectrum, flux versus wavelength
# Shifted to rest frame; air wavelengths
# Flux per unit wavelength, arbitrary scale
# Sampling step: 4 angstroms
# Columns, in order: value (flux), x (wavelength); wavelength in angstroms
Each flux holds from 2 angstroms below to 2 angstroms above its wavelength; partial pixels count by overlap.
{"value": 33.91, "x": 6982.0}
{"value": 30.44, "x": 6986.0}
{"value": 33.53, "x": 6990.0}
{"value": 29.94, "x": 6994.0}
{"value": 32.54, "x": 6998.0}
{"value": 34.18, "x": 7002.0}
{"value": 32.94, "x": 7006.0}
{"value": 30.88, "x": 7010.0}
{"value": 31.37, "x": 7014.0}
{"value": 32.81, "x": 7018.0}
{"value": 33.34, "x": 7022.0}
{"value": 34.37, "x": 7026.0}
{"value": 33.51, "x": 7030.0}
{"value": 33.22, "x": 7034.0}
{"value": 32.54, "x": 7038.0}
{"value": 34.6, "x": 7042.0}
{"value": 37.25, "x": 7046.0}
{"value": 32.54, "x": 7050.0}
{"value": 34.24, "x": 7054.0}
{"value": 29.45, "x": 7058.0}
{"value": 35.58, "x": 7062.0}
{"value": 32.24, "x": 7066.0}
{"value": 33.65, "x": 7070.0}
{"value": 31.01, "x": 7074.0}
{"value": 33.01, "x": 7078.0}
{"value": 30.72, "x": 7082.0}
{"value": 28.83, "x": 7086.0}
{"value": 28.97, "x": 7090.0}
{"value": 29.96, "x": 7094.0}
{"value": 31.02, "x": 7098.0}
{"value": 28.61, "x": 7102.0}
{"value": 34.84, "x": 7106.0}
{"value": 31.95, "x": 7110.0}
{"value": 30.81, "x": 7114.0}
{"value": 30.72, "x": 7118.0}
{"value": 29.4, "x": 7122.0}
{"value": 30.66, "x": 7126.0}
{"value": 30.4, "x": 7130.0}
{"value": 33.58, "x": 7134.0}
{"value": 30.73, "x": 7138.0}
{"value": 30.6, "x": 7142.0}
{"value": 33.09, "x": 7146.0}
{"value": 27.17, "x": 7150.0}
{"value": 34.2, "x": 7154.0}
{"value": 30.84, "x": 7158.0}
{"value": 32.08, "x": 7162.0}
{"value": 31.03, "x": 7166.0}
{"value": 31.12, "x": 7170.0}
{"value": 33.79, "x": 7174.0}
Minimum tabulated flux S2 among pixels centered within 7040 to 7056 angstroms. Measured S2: 32.54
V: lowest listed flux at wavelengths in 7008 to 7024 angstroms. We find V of 30.88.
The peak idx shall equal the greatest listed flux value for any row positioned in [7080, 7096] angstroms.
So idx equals 30.72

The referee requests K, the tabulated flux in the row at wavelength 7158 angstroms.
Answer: 30.84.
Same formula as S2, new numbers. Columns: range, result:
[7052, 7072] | 29.45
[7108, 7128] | 29.4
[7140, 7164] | 27.17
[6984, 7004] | 29.94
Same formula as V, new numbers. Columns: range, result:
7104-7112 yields 31.95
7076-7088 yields 28.83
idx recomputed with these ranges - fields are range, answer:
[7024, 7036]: 34.37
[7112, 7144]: 33.58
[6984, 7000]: 33.53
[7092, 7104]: 31.02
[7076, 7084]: 33.01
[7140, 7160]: 34.2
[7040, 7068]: 37.25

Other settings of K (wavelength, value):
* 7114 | 30.81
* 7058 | 29.45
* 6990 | 33.53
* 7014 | 31.37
